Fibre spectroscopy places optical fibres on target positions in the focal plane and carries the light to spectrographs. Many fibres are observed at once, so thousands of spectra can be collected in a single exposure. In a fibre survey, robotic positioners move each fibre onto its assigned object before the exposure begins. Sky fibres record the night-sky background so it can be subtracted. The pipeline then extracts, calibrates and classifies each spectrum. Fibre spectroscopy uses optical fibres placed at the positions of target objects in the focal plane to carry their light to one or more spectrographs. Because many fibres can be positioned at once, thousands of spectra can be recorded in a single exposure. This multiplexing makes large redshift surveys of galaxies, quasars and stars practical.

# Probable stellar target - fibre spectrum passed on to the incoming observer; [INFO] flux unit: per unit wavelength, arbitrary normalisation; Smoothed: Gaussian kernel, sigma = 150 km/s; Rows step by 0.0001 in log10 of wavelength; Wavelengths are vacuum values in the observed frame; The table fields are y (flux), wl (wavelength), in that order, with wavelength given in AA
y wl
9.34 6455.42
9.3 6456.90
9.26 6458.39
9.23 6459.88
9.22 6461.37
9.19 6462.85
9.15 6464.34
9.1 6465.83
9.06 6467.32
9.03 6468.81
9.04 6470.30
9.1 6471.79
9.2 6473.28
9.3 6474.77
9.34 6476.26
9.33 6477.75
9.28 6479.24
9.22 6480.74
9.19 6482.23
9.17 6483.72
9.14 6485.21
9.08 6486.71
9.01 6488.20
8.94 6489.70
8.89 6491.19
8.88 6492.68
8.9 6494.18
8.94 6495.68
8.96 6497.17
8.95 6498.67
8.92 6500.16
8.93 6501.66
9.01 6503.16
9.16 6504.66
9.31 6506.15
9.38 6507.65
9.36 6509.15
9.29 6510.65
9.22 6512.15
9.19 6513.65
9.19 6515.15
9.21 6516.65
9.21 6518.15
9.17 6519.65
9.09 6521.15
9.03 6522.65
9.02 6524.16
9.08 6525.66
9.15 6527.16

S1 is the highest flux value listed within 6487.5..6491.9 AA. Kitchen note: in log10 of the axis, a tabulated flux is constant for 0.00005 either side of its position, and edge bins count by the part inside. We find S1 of 9.01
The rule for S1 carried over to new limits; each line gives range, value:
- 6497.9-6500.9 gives 8.95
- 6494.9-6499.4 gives 8.96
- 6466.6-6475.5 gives 9.3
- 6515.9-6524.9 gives 9.21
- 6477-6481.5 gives 9.33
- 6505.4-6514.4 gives 9.38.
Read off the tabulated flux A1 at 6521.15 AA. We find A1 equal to 9.09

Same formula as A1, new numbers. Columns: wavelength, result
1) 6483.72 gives 9.17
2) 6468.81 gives 9.03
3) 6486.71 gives 9.08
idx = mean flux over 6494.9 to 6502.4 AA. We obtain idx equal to 8.94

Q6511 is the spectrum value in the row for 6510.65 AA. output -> 9.29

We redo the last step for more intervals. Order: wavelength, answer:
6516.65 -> 9.21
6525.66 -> 9.08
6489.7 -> 8.94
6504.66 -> 9.16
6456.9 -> 9.3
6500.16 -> 8.92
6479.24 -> 9.28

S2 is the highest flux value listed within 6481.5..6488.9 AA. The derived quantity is 9.19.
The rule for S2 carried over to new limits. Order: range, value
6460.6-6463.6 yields 9.22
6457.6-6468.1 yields 9.26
